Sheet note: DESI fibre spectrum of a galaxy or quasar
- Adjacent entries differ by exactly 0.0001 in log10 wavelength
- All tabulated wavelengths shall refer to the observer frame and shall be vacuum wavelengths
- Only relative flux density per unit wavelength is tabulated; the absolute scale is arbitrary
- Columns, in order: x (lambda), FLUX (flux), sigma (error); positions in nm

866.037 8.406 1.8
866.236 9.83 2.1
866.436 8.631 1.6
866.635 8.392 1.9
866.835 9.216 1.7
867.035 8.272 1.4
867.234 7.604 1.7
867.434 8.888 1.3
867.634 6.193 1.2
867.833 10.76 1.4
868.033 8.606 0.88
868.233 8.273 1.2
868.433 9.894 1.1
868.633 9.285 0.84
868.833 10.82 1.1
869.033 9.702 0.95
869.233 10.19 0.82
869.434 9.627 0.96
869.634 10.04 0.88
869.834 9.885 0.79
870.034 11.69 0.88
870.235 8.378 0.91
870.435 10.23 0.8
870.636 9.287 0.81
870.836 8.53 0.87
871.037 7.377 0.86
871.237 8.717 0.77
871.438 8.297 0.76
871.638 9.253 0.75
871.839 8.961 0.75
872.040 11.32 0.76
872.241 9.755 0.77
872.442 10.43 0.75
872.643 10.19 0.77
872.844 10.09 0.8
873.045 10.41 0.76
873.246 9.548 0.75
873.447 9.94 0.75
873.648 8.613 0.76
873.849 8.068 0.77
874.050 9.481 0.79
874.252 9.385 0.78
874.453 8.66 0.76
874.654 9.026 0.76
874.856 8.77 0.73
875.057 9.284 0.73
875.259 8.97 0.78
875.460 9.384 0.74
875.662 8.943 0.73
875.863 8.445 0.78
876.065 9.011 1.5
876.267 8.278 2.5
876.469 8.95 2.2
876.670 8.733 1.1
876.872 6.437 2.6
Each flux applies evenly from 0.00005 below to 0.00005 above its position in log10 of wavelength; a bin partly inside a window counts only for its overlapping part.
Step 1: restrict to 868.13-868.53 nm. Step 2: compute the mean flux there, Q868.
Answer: 9.07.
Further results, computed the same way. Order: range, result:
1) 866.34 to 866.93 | 8.74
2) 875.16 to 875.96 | 8.95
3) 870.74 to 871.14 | 7.96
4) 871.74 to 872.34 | 10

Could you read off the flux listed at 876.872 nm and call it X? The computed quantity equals 6.437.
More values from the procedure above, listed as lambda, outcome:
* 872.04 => 11.32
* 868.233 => 8.273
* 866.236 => 9.83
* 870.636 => 9.287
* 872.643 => 10.19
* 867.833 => 10.76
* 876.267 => 8.278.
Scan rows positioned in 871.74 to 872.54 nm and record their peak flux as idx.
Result 11.32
